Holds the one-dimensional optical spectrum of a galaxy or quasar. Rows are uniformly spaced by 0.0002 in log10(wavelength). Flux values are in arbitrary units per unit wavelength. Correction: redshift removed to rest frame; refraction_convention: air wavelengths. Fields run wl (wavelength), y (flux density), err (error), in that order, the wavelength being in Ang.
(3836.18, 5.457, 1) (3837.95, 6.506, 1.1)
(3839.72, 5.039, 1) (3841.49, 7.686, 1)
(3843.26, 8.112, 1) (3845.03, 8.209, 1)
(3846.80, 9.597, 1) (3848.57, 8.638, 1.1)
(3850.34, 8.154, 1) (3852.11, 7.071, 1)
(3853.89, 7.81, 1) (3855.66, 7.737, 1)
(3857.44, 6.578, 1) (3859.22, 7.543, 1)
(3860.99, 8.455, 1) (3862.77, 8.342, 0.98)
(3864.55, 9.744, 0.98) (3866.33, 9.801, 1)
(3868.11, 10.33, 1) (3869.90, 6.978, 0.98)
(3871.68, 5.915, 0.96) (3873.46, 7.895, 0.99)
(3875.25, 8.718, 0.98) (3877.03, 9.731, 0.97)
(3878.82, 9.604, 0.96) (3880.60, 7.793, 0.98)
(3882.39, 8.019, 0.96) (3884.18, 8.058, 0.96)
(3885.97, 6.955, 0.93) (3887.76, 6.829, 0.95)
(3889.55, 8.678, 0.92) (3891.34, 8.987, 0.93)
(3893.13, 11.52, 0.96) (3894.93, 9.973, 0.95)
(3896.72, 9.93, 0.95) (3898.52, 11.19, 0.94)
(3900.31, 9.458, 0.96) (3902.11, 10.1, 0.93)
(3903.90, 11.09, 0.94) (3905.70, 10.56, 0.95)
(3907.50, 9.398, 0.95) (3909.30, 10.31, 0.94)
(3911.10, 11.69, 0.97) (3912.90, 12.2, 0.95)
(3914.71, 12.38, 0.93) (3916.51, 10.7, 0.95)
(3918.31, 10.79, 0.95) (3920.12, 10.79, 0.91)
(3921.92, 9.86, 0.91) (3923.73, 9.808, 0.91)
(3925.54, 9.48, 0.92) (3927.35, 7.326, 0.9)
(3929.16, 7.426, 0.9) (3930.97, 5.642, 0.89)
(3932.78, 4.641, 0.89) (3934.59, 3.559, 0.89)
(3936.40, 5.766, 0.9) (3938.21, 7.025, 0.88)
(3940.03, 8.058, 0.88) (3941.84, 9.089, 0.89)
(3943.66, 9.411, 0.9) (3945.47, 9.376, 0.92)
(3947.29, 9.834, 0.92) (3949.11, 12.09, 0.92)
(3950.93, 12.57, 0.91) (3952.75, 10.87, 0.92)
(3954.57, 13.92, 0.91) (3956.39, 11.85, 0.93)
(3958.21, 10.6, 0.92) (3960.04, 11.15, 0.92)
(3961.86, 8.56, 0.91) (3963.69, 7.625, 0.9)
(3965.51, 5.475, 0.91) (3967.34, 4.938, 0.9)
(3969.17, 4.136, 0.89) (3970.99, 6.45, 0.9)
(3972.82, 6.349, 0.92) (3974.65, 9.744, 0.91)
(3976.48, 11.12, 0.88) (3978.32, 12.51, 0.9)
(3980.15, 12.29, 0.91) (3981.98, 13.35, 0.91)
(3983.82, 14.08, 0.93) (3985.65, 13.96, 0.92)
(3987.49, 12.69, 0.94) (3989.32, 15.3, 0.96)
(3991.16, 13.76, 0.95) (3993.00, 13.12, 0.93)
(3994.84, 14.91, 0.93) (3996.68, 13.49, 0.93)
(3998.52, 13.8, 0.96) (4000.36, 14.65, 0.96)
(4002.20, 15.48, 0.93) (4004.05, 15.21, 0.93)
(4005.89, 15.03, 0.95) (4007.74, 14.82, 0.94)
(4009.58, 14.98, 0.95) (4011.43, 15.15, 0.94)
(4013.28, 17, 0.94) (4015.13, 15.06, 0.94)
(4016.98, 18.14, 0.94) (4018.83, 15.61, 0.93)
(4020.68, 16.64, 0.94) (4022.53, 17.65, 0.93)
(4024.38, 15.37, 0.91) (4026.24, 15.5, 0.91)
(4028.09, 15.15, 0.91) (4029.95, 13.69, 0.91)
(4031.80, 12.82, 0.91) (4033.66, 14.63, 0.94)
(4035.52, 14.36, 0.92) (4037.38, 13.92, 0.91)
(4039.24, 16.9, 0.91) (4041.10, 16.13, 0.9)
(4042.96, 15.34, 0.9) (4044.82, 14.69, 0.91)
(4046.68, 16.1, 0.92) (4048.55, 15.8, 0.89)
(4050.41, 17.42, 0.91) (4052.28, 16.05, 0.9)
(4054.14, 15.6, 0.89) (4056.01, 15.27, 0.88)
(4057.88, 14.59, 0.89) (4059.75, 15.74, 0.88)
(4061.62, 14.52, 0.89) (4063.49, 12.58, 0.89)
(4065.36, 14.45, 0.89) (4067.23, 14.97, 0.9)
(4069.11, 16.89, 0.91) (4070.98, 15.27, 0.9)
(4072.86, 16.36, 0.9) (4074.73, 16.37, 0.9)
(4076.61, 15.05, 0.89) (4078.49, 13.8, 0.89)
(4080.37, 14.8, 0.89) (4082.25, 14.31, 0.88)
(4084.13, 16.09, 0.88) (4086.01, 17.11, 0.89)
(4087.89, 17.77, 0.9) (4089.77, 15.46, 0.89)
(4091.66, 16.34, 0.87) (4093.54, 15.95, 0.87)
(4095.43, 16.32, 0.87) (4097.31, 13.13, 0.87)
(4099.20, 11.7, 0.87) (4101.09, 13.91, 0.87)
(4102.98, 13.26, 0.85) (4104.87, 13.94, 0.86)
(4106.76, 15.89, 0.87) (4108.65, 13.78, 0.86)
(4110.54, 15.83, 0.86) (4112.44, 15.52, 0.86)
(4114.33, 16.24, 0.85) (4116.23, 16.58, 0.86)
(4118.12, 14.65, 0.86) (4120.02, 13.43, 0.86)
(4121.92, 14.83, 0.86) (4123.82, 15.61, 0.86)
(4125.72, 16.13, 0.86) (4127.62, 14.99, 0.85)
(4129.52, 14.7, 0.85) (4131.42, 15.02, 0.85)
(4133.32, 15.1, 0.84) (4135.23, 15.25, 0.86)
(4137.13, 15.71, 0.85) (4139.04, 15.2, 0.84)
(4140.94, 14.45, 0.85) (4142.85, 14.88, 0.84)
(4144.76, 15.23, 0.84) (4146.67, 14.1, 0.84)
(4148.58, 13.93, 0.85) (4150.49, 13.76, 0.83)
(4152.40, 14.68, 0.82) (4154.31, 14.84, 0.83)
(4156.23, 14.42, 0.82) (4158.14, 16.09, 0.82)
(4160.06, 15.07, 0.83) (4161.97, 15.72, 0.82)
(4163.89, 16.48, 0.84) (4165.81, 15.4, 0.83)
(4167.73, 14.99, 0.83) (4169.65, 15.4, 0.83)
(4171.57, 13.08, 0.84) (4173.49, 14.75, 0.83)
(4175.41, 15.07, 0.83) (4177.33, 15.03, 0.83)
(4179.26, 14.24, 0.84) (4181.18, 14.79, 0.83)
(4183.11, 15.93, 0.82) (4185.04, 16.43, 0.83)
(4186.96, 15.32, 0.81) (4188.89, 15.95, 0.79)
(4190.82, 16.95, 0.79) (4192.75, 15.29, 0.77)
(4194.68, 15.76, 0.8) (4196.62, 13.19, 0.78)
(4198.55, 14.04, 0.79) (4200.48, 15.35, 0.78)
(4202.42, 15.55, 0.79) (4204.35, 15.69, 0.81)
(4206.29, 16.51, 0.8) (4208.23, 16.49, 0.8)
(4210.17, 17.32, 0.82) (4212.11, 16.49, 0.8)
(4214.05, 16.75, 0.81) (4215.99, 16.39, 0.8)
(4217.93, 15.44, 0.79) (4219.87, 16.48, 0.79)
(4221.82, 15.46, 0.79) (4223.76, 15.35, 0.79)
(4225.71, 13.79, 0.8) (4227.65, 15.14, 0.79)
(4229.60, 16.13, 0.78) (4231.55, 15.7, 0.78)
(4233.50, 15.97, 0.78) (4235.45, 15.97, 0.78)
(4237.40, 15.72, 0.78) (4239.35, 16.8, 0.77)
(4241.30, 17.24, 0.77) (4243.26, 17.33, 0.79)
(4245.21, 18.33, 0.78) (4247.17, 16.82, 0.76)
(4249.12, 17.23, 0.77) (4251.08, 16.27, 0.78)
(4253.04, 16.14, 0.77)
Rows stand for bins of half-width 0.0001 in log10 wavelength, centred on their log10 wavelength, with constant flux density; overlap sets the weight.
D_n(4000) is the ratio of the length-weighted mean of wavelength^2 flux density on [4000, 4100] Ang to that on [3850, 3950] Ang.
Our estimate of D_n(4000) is 1.9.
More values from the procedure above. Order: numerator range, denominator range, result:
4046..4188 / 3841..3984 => 1.85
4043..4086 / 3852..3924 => 1.81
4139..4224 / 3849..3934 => 1.98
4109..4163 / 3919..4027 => 1.42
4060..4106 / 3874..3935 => 1.78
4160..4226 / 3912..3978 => 1.96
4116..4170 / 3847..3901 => 2.01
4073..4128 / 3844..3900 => 1.99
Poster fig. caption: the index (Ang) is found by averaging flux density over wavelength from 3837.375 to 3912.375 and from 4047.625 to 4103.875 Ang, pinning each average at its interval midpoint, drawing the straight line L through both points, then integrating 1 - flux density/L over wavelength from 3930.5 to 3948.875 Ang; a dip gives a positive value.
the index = 5.76 Ang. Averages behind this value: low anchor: 8.72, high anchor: 15.2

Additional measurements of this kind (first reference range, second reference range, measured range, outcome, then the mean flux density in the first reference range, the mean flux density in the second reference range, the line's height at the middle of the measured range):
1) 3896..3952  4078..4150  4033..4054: -4.3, 9.4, 15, 12.9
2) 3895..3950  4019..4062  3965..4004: 3.0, 9.31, 15.4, 12.5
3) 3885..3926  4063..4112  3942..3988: 6.2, 10.1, 15.1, 11.7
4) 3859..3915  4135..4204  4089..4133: -3.3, 9.31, 15.1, 13.9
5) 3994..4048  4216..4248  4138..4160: 1.5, 15.3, 16.1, 15.8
